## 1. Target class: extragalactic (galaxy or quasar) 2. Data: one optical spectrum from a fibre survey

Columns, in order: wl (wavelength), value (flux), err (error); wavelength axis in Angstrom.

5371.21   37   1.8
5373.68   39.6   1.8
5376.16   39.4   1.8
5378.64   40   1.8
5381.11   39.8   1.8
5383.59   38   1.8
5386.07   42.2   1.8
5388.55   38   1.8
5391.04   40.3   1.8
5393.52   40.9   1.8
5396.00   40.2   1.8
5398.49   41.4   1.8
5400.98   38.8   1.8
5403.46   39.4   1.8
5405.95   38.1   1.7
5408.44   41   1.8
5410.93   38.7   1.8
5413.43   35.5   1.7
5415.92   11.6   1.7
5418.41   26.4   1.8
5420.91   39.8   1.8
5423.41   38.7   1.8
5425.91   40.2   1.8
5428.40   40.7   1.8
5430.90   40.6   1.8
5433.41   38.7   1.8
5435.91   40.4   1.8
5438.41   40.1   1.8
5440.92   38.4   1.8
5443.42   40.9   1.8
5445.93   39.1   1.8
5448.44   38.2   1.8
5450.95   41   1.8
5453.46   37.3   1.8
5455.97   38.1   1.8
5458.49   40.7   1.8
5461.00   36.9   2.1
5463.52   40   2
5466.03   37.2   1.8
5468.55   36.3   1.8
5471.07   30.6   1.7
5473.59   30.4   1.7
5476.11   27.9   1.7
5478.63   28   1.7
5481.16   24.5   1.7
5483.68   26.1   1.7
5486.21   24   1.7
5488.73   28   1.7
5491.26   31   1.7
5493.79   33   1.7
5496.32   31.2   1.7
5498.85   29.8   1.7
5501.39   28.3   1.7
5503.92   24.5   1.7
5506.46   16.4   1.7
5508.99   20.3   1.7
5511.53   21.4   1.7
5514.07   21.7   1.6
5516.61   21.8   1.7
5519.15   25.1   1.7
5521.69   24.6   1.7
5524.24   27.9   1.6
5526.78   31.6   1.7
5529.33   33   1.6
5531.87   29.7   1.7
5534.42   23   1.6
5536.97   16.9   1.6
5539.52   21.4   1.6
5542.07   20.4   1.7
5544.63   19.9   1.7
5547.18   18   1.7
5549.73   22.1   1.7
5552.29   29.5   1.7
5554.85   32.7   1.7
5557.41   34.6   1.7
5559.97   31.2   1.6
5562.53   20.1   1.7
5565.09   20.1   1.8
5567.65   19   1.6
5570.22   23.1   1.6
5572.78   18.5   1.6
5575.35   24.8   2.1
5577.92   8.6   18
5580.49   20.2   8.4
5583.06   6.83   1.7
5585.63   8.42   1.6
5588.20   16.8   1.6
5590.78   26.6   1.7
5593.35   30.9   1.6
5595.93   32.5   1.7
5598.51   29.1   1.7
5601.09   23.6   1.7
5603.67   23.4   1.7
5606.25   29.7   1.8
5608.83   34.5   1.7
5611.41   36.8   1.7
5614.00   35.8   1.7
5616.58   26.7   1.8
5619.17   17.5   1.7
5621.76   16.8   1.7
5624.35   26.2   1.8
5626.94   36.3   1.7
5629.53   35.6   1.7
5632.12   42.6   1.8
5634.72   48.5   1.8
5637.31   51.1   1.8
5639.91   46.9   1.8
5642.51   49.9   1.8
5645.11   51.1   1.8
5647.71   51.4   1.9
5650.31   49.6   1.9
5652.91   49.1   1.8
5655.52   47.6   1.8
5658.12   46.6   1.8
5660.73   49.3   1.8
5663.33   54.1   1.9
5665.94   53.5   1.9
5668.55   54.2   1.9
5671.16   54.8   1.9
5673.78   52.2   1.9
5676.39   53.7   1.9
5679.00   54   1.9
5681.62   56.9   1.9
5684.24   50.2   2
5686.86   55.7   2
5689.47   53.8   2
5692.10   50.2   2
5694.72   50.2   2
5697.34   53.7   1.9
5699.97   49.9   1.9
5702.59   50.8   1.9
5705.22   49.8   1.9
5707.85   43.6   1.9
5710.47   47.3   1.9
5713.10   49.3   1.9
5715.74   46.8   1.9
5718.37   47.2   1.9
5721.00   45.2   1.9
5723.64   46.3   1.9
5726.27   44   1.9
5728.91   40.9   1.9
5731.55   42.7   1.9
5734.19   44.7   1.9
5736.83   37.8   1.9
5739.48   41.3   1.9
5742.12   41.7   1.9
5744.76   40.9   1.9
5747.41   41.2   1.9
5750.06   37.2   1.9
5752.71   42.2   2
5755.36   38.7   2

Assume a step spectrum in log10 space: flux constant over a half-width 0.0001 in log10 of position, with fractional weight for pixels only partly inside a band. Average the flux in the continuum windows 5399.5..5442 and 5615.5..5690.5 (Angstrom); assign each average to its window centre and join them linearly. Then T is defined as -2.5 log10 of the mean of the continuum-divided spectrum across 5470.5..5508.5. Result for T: 0.40 mag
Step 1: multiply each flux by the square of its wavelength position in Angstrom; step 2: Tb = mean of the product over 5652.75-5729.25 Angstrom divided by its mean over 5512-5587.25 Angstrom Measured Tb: 2.3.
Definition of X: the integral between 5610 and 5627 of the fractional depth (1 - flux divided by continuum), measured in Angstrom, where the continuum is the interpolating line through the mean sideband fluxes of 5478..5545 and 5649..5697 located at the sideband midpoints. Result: 6.1 Angstrom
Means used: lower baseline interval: 25.4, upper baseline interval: 52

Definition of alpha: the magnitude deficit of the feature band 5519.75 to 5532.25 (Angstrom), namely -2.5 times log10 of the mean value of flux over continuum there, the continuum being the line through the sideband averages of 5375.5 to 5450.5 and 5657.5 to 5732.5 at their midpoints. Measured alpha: 0.42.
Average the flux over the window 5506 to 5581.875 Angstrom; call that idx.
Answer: 23.3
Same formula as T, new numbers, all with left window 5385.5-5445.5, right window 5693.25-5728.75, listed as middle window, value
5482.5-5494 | 0.40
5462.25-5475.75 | 0.15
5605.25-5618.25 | 0.35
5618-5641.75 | 0.24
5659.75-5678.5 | -0.15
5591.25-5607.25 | 0.49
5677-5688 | -0.16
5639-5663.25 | -0.08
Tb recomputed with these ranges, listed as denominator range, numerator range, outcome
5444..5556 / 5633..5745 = 1.83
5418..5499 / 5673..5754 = 1.47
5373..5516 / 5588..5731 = 1.37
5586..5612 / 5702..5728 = 1.78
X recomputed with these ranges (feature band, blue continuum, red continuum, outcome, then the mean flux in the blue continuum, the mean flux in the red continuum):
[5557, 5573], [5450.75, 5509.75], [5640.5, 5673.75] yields 6.7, 30.8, 50.9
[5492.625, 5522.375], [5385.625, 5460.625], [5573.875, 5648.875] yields 8.5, 38.1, 30.6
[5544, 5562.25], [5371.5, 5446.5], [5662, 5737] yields 7.1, 38.2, 49.6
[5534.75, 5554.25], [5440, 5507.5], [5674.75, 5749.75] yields 8.1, 32.5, 47.4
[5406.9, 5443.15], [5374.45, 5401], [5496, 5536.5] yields -1.1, 39.9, 25.3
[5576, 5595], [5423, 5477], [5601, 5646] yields 9.7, 37.9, 35.4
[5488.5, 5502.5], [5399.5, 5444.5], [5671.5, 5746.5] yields 3.3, 37.1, 47.9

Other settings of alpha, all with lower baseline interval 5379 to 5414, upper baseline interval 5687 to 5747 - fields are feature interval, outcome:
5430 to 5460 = 0.03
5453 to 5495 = 0.26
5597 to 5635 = 0.41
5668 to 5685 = -0.18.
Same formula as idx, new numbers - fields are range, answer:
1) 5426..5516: 32.6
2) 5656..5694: 52.7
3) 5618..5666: 43.2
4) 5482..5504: 28.6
